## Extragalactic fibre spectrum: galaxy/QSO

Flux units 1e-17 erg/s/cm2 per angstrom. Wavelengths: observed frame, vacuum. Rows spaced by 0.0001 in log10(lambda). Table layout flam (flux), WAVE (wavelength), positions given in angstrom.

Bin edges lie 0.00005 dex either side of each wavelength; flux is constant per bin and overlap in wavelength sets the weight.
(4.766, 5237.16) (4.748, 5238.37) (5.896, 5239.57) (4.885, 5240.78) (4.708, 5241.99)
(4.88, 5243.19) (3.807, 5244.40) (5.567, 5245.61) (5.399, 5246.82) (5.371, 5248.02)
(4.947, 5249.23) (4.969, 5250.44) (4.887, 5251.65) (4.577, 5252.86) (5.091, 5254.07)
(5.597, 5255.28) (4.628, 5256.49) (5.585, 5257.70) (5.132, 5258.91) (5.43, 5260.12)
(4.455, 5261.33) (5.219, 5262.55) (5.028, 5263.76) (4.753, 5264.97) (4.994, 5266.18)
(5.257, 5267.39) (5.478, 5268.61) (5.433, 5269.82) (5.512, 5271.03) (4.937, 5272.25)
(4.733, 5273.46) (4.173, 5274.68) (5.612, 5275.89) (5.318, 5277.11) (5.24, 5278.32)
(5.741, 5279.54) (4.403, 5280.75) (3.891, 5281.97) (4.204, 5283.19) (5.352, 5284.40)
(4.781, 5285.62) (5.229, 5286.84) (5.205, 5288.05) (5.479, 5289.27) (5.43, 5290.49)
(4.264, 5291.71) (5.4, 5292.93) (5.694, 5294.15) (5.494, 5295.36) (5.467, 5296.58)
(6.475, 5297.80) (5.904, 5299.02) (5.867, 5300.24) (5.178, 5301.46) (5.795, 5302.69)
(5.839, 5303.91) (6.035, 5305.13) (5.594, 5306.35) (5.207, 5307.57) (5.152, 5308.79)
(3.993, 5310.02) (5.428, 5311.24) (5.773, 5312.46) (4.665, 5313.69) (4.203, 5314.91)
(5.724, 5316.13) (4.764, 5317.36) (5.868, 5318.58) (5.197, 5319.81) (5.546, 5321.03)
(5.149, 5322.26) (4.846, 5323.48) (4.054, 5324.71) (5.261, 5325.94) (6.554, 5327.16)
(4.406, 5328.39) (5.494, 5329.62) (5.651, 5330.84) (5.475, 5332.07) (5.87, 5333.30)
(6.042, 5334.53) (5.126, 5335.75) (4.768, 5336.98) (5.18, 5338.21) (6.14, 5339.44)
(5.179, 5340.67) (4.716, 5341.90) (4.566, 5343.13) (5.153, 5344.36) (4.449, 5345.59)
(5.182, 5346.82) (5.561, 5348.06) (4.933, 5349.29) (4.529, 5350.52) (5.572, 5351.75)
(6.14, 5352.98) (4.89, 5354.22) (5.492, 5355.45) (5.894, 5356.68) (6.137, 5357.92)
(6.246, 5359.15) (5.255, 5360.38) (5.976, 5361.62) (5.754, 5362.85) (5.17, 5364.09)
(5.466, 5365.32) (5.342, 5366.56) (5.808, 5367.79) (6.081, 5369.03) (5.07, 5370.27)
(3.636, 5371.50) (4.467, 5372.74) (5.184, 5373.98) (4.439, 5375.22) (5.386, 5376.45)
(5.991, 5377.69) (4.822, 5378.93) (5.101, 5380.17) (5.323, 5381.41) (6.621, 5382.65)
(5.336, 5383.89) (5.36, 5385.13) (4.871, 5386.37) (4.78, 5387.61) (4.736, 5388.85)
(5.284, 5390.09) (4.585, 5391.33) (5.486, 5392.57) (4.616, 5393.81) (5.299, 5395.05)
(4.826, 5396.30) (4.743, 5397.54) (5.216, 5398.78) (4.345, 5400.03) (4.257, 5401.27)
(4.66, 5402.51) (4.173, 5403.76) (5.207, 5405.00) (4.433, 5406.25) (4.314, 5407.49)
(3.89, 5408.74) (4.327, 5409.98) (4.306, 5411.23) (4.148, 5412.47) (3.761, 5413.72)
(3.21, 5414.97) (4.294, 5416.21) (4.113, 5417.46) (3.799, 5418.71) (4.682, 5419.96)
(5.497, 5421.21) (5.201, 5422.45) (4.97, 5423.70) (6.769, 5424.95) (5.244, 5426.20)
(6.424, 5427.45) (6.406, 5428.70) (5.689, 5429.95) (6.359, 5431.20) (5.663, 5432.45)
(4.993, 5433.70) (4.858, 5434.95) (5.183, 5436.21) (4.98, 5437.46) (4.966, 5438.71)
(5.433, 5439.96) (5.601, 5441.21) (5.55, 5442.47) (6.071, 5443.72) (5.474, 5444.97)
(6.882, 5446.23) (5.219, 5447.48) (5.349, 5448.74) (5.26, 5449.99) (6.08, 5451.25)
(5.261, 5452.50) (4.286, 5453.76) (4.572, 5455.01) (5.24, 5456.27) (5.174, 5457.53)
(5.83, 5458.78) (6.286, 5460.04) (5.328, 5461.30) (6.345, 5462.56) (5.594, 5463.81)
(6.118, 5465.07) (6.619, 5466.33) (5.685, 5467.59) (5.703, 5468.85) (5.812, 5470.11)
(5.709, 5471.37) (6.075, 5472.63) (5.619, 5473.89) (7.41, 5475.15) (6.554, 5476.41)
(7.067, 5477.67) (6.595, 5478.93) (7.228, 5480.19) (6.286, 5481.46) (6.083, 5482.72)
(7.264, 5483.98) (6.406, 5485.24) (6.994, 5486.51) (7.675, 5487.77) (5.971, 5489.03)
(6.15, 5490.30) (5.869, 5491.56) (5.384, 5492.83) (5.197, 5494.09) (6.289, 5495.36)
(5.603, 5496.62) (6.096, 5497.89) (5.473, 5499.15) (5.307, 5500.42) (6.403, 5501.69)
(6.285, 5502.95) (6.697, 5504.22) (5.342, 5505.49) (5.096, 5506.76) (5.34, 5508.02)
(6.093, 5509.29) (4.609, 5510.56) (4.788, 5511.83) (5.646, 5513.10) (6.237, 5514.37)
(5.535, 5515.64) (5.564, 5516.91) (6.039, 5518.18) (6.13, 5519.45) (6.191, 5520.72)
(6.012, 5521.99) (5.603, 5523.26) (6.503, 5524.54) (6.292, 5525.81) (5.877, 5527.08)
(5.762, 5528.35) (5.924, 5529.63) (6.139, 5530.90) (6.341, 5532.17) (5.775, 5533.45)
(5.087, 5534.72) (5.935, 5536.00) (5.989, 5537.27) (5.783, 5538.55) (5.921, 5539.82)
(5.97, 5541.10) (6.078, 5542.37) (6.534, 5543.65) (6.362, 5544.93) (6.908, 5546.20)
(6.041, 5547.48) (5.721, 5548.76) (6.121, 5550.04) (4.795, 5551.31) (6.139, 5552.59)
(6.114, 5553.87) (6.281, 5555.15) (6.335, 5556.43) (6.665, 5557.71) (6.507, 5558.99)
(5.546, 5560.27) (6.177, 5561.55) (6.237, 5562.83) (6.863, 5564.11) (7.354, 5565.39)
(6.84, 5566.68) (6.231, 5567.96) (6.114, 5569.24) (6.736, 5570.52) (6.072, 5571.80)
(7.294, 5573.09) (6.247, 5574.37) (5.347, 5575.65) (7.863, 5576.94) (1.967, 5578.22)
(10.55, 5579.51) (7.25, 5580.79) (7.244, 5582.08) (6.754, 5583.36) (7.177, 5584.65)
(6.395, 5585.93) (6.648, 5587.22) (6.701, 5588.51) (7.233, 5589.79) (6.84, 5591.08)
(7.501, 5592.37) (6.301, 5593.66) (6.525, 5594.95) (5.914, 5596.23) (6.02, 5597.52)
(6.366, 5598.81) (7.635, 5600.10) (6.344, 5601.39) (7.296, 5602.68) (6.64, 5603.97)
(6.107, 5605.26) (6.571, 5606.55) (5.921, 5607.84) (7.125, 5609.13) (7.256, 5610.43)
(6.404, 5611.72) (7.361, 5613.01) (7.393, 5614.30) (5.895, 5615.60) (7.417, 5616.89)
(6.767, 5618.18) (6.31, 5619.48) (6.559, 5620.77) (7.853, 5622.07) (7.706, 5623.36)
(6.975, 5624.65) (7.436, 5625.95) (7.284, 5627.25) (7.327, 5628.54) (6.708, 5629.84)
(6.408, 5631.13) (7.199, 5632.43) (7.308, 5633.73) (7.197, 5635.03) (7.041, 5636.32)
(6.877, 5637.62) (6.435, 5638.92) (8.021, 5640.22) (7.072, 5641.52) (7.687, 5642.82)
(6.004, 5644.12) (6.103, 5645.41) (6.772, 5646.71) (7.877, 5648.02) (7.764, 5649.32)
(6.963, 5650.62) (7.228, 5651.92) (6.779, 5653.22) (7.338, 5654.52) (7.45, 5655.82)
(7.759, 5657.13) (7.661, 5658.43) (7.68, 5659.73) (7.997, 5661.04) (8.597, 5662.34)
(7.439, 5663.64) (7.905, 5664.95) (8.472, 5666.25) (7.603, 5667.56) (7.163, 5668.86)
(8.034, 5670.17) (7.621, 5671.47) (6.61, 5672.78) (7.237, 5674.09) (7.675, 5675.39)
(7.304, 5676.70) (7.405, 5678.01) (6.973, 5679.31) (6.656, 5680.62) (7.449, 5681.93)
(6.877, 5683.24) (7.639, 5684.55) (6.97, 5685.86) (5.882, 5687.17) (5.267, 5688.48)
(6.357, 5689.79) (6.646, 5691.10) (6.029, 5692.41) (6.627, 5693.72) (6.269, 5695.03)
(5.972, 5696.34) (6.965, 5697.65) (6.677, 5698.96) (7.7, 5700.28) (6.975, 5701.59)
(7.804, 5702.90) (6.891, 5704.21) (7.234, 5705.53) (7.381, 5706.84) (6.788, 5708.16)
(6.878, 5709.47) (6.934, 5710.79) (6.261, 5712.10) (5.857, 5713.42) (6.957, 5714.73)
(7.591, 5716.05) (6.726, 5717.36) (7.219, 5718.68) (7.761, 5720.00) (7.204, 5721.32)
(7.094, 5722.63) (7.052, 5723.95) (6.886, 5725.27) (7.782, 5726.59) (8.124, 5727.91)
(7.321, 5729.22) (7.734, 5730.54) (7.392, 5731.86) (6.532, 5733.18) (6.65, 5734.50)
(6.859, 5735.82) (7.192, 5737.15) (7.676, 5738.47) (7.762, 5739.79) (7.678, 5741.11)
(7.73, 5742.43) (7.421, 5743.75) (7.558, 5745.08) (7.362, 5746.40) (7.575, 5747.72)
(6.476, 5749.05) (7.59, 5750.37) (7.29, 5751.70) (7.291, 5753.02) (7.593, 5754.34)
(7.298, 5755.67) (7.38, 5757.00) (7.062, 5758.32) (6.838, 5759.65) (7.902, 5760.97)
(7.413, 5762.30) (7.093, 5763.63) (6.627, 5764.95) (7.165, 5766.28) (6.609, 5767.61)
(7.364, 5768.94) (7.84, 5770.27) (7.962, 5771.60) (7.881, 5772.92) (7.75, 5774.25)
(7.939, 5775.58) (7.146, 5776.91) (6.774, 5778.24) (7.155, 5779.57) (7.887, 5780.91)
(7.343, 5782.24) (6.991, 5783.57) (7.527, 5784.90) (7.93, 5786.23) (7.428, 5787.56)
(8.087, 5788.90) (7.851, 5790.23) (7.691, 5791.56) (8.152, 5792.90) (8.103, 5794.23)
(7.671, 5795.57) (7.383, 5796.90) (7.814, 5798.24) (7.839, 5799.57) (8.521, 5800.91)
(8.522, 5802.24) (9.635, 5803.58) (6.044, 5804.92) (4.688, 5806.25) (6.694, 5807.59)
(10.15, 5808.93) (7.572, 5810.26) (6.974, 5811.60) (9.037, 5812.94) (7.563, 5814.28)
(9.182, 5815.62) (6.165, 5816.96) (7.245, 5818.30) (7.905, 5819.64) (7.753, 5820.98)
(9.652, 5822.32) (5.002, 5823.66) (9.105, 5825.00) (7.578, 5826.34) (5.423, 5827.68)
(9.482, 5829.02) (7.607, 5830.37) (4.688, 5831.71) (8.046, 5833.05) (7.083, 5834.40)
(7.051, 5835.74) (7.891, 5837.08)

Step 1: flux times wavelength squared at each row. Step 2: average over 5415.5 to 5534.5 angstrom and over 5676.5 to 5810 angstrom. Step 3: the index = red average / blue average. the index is 1.38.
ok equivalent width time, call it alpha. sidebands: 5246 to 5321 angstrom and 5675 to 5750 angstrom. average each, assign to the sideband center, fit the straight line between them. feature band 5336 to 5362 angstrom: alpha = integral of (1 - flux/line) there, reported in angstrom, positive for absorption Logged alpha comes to 0.7 angstrom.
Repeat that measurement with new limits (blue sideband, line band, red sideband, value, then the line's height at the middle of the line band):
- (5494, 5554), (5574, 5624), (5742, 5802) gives -3.1 angstrom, 6.37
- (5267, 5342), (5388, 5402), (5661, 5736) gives 2.0 angstrom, 5.68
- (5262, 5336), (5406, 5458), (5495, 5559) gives 5.0 angstrom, 5.64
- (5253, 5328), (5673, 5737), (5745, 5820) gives 1.8 angstrom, 7.17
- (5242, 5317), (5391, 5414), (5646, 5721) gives 4.7 angstrom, 5.76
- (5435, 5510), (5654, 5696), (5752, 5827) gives -1.4 angstrom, 6.97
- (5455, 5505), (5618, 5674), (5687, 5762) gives -4.2 angstrom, 6.77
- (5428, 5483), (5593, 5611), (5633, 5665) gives 1.0 angstrom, 6.94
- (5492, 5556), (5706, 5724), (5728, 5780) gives 0.3 angstrom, 7.09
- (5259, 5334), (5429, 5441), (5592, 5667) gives 1.2 angstrom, 5.99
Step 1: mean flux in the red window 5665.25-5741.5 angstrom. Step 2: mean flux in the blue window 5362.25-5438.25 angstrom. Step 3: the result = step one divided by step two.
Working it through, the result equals 1.4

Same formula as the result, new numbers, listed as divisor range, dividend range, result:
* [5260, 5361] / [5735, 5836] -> 1.43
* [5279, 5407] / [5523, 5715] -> 1.30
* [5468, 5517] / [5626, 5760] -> 1.19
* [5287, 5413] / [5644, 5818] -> 1.41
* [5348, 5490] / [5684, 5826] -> 1.35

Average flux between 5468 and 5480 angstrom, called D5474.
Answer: 6.31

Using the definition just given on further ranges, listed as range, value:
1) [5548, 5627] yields 6.63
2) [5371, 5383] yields 5.07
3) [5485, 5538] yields 5.89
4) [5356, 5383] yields 5.4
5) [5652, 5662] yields 7.54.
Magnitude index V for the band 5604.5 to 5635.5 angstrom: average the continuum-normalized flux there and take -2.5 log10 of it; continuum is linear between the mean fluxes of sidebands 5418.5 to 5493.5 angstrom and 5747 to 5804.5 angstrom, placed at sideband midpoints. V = -0.03 mag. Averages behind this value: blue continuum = 5.83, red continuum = 7.56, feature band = 6.93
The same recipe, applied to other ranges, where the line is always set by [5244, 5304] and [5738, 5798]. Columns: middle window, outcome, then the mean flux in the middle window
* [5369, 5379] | 0.139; 4.96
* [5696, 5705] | 0.019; 7.04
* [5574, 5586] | -0.018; 6.71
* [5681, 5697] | 0.096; 6.5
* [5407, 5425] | 0.302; 4.41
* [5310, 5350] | 0.047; 5.2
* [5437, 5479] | 0.051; 5.75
